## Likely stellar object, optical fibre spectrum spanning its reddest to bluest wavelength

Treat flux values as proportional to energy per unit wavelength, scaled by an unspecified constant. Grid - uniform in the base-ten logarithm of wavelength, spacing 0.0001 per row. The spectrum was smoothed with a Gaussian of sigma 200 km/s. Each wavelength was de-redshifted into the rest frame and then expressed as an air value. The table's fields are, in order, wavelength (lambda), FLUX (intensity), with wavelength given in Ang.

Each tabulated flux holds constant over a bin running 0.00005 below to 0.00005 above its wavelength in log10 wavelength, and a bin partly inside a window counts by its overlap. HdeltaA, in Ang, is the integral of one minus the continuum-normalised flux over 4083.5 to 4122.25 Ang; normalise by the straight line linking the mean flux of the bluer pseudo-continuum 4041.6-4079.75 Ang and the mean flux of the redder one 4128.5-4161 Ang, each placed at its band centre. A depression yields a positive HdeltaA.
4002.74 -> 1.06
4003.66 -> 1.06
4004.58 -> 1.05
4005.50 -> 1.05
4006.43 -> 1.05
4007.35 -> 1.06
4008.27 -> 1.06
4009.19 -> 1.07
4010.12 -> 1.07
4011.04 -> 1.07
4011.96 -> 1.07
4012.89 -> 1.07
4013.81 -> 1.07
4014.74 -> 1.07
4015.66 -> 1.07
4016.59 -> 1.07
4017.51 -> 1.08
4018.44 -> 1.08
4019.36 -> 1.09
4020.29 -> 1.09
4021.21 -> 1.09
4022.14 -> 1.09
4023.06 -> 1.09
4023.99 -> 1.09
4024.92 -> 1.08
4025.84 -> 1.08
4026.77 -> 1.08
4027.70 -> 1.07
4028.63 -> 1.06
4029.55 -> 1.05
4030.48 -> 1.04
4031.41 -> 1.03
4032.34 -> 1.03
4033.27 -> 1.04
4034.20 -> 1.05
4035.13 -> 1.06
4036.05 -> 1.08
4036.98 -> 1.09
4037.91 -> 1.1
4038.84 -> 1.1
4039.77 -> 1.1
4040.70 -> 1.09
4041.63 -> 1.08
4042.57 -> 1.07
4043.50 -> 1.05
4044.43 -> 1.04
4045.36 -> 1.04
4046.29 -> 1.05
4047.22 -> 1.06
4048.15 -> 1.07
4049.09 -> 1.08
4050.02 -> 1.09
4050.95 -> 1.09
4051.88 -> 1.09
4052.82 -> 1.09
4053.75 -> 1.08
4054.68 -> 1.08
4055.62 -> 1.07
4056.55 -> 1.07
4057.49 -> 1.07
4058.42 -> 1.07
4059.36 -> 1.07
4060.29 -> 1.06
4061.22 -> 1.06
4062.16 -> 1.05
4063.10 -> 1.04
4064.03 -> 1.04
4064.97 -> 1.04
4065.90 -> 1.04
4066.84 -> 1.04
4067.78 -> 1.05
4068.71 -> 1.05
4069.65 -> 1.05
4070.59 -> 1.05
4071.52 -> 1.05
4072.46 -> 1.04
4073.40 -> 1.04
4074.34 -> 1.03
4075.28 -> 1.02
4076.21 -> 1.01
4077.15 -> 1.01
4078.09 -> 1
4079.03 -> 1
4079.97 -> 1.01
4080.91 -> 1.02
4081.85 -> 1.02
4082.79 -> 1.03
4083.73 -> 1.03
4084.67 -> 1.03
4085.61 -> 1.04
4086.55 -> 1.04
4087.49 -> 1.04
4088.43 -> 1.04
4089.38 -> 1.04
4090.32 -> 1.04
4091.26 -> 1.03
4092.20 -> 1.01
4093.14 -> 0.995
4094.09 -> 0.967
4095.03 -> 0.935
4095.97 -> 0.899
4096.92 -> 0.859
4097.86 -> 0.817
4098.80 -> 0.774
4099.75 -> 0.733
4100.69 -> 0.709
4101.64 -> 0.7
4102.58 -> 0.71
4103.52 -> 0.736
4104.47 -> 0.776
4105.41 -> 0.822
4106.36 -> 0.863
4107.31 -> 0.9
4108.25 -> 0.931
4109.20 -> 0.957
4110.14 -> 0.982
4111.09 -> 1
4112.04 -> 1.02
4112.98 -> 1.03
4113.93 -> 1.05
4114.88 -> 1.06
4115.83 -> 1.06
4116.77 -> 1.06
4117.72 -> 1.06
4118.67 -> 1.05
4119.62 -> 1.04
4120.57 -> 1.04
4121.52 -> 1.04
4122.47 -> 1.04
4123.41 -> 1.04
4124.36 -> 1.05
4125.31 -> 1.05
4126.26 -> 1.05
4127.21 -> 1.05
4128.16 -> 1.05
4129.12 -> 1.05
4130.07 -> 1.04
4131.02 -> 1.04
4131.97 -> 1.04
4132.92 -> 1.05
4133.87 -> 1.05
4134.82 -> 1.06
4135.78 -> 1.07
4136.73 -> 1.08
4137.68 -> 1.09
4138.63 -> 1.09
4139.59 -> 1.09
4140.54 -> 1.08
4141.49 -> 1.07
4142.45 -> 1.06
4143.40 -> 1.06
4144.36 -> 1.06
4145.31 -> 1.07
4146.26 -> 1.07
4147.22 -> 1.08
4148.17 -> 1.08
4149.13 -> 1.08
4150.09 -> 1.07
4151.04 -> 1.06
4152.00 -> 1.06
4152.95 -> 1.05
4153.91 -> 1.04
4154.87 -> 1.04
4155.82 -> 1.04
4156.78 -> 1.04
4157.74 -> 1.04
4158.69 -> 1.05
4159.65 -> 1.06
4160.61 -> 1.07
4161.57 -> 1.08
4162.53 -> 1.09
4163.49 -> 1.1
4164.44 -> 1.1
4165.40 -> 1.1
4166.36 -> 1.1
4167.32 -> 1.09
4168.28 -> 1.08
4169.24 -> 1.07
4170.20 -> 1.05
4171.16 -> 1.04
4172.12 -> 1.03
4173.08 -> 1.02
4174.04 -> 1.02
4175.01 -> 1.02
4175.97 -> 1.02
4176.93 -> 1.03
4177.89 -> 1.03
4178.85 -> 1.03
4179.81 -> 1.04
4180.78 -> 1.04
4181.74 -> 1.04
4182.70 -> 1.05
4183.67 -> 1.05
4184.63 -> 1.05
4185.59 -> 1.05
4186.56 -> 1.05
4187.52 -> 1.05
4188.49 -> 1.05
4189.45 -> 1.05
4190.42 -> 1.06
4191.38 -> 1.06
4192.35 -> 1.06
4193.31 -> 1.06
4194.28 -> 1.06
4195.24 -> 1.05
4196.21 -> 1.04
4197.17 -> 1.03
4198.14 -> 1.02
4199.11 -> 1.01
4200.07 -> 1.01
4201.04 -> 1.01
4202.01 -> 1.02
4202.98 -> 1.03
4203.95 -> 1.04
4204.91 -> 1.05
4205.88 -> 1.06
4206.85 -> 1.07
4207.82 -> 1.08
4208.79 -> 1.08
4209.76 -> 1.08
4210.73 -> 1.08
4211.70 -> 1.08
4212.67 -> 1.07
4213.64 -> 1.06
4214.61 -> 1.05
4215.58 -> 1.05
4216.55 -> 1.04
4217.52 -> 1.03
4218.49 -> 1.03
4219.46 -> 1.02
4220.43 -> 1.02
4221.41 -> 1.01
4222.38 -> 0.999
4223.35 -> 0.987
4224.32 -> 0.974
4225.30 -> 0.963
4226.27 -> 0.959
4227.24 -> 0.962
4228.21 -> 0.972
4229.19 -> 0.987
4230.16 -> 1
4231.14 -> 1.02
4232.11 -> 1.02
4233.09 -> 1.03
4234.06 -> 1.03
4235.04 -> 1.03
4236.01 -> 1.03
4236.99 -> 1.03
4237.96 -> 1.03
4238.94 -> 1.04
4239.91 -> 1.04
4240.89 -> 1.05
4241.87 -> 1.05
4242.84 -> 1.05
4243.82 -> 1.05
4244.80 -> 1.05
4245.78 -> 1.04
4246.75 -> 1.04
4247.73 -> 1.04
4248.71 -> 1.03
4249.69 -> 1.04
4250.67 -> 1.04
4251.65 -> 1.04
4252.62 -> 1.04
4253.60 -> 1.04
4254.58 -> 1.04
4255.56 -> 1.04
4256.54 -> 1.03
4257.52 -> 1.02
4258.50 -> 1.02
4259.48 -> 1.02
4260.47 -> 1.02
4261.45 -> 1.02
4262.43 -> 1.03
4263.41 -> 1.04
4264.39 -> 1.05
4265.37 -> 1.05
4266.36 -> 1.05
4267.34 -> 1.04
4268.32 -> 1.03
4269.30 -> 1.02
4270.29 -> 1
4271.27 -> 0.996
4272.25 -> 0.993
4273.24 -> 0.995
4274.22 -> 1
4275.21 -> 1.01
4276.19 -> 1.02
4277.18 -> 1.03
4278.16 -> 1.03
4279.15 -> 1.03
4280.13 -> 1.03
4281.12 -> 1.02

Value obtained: 3.9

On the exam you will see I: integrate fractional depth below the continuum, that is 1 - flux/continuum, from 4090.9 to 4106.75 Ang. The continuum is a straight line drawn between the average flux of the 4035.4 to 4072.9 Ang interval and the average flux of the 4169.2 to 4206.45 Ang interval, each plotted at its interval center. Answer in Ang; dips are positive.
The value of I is 3.2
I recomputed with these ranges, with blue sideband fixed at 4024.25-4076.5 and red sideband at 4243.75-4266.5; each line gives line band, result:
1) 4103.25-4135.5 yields 1.4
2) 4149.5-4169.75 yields -0.4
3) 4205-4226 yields 0.0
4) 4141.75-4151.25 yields -0.2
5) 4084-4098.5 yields 1.0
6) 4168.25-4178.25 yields 0.1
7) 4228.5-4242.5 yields 0.2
